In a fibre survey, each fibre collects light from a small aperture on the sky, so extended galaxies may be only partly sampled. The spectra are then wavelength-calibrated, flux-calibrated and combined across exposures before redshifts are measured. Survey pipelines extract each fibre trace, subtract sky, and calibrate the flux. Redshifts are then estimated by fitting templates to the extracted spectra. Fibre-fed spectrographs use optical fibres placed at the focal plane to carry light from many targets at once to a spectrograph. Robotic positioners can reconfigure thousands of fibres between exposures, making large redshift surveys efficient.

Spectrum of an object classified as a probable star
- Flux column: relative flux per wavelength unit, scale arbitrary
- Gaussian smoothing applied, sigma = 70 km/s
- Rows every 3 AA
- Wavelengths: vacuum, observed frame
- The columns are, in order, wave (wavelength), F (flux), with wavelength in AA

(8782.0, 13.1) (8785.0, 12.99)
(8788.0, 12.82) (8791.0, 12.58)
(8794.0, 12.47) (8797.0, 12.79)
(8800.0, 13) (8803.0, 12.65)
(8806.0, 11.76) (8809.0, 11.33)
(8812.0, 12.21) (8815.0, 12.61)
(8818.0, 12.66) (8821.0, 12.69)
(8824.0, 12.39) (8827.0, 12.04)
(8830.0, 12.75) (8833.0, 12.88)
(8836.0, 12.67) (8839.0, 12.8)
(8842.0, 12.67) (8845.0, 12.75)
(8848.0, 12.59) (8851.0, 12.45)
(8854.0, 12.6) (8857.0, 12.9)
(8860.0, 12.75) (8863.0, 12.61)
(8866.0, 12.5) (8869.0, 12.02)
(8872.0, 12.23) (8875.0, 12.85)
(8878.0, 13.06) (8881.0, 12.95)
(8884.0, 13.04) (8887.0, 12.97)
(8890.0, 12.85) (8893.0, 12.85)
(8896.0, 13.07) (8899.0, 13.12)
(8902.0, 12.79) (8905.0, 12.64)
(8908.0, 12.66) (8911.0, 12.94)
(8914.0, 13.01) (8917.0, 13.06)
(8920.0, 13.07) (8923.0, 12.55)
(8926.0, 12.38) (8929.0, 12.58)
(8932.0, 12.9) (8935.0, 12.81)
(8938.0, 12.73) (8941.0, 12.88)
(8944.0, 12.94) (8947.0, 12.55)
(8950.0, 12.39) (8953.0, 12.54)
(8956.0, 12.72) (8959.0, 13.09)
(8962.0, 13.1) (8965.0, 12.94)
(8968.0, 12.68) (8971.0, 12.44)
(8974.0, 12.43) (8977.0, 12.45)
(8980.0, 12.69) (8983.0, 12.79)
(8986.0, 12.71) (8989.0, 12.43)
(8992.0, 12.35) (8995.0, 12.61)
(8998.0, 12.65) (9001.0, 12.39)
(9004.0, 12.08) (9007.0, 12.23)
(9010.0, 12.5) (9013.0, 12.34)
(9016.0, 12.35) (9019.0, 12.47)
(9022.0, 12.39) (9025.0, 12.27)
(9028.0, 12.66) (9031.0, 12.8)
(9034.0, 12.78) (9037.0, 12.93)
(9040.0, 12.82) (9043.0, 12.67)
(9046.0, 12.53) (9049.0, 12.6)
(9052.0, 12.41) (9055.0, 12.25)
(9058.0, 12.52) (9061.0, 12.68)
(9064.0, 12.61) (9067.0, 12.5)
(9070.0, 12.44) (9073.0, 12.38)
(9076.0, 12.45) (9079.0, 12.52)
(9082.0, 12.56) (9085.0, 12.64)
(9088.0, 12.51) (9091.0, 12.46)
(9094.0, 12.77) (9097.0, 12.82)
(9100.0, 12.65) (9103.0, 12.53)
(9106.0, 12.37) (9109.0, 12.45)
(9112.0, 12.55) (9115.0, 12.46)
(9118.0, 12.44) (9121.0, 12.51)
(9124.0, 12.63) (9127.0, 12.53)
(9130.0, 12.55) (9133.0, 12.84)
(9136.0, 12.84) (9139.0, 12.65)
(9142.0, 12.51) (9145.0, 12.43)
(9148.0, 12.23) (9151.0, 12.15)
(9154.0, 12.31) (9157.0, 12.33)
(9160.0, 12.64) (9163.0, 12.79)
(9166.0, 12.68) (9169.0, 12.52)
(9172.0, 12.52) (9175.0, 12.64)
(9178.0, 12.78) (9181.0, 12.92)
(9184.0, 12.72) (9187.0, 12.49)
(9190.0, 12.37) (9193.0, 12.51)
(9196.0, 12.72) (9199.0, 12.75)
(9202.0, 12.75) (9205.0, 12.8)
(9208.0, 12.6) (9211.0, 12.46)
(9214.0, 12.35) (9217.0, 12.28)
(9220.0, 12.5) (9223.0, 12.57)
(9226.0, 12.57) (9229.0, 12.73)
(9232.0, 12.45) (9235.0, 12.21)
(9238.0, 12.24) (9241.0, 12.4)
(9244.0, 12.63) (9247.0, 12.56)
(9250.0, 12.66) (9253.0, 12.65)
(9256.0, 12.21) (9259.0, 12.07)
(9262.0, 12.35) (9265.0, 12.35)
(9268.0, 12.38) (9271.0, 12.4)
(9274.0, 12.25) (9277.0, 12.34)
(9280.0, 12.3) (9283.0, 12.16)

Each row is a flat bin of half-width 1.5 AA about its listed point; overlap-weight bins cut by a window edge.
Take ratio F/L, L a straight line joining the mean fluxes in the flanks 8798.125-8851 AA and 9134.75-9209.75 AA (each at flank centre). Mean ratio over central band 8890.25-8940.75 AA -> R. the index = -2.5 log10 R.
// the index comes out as -0.026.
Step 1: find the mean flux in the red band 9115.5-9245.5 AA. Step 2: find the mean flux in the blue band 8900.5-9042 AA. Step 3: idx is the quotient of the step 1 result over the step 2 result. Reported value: 1.0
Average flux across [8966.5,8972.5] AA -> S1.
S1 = 12.6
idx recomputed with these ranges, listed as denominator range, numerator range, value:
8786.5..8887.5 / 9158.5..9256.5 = 1.00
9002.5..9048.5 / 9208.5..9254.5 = 1.00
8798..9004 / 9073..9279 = 0.99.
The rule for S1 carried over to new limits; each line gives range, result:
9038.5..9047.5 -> 12.7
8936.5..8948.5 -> 12.8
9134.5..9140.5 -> 12.7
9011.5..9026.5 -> 12.4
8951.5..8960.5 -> 12.8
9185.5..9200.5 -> 12.6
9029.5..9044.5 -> 12.8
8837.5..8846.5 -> 12.7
